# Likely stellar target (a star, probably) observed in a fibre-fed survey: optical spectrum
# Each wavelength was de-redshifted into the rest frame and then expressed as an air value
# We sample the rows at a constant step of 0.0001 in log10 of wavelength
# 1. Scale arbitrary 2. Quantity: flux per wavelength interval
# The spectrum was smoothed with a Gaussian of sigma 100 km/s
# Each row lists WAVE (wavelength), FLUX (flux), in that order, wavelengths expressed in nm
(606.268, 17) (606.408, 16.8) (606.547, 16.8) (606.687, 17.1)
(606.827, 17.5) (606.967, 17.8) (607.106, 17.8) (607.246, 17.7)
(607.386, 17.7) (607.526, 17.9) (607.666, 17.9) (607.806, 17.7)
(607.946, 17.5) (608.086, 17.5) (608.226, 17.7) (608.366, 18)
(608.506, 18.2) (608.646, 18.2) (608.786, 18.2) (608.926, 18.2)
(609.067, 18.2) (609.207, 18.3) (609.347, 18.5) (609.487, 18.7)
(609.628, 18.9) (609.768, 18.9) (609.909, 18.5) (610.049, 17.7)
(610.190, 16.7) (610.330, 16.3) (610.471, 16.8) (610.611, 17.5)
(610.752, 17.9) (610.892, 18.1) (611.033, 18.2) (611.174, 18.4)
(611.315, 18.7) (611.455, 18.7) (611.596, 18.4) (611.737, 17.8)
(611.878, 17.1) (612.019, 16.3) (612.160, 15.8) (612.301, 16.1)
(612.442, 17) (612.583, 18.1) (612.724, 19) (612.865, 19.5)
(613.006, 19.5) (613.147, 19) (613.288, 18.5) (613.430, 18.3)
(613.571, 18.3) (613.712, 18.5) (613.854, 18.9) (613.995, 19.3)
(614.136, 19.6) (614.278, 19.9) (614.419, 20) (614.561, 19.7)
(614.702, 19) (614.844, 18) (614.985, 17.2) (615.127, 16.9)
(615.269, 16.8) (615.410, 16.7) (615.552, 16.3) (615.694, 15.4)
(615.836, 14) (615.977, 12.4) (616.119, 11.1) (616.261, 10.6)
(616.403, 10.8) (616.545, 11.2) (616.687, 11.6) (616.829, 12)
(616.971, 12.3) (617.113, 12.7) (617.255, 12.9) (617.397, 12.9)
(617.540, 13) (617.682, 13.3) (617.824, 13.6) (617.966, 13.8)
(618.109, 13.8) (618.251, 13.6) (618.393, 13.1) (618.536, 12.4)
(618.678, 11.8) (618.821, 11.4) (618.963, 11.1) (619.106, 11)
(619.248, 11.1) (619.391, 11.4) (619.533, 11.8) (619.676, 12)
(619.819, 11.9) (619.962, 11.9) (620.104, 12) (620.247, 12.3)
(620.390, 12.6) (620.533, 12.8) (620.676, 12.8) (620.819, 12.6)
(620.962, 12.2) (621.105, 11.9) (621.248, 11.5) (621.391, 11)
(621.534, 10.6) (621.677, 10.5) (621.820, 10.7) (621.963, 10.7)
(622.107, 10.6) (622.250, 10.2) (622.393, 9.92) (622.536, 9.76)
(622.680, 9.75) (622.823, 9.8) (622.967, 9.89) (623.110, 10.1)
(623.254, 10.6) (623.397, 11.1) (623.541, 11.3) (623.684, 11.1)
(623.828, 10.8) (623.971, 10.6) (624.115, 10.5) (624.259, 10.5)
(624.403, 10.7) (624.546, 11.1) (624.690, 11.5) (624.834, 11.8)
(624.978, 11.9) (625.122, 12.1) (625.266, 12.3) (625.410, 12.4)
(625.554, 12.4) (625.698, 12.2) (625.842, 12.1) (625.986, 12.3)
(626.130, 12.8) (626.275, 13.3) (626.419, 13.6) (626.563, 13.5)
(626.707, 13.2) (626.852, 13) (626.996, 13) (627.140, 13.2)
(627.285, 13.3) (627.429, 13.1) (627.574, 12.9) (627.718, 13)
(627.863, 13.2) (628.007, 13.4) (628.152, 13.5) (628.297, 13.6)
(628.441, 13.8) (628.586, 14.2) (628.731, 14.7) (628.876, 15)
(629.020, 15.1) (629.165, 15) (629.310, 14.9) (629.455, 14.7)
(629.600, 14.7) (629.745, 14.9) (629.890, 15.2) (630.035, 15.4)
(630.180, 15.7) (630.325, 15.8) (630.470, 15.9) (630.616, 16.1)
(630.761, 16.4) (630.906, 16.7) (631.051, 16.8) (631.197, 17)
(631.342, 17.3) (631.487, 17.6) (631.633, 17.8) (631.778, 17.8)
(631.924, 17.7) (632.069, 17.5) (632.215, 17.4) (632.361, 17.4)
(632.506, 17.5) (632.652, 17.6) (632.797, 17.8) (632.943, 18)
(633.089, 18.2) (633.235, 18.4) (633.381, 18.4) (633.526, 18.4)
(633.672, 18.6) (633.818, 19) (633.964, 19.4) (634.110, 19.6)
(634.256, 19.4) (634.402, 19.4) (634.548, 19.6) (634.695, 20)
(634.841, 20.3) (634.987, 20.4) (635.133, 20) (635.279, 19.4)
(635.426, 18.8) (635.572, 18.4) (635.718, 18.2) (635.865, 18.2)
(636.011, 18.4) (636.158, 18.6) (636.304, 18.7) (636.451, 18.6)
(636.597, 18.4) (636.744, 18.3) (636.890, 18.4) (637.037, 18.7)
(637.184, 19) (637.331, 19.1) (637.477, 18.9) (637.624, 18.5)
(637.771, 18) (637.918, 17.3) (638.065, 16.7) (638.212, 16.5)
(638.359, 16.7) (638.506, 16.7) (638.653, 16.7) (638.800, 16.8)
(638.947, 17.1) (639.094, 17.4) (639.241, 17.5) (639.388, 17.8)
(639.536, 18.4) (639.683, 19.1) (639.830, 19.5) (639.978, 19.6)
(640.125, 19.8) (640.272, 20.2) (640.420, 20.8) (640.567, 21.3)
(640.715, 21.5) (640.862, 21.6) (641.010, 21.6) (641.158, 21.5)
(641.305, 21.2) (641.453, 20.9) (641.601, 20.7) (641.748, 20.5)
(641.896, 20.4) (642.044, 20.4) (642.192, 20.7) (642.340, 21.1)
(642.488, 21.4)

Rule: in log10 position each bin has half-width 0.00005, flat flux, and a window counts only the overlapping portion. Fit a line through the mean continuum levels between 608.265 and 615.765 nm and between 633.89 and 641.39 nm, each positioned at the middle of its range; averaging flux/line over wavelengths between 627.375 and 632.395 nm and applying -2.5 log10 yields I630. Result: 0.21 mag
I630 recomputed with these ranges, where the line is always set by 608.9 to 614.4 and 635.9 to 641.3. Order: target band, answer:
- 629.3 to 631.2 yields 0.18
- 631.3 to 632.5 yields 0.06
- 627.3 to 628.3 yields 0.37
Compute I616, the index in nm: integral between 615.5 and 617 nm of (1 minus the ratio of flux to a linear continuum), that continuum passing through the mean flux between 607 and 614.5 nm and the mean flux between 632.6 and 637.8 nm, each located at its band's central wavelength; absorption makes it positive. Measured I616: 0.48 nm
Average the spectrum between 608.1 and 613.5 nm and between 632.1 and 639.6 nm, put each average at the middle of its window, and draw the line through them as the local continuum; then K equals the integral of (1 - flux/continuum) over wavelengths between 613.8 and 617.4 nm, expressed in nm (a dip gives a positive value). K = 0.54 nm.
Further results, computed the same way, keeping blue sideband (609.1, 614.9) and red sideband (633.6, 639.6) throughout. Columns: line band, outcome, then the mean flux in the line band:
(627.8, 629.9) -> 0.46 nm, 14.4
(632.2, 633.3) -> 0.04 nm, 17.8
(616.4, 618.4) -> 0.61 nm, 12.8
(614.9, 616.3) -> 0.26 nm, 14.9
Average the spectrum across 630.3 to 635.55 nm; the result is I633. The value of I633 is 18.2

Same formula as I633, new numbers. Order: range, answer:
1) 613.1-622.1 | 13.9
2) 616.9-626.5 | 11.7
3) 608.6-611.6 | 18.1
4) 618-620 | 12.1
